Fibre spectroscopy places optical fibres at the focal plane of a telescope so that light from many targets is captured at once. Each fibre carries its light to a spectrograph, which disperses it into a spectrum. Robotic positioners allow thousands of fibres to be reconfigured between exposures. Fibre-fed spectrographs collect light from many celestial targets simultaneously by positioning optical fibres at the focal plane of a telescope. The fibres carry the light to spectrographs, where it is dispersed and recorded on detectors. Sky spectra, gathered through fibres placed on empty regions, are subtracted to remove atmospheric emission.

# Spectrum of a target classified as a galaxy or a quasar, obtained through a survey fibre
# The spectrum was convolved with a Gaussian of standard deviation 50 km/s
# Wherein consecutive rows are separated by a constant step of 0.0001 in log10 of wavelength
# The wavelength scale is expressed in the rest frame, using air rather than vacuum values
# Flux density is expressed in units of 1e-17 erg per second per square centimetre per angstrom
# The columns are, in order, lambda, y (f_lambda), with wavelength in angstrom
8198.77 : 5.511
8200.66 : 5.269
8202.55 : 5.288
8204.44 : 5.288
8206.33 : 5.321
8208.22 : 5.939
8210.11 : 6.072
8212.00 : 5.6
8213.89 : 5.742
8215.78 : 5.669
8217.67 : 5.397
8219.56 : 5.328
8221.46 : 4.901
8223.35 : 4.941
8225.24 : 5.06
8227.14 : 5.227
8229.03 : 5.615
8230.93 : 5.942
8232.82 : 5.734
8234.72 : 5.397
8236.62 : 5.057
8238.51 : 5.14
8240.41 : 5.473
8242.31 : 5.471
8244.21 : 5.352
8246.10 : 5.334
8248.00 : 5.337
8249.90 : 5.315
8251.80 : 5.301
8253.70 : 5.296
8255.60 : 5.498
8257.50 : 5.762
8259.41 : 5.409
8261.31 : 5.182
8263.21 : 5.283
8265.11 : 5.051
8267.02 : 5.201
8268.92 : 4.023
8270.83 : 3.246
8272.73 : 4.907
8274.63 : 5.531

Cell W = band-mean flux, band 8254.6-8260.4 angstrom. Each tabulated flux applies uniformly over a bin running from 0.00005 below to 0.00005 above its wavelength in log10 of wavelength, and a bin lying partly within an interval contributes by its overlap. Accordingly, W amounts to 5.55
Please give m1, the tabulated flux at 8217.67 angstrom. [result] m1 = 5.397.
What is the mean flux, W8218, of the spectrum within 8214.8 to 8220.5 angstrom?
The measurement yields 5.47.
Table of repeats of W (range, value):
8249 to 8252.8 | 5.31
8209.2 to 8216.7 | 5.77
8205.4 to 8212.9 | 5.74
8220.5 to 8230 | 5.15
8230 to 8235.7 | 5.68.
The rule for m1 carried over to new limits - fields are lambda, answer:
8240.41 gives 5.473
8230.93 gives 5.942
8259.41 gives 5.409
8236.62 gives 5.057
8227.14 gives 5.227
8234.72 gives 5.397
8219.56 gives 5.328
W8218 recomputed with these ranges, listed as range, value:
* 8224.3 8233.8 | 5.51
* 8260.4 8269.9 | 4.94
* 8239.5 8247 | 5.41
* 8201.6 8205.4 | 5.28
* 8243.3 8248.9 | 5.35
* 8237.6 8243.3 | 5.36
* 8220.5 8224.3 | 4.92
